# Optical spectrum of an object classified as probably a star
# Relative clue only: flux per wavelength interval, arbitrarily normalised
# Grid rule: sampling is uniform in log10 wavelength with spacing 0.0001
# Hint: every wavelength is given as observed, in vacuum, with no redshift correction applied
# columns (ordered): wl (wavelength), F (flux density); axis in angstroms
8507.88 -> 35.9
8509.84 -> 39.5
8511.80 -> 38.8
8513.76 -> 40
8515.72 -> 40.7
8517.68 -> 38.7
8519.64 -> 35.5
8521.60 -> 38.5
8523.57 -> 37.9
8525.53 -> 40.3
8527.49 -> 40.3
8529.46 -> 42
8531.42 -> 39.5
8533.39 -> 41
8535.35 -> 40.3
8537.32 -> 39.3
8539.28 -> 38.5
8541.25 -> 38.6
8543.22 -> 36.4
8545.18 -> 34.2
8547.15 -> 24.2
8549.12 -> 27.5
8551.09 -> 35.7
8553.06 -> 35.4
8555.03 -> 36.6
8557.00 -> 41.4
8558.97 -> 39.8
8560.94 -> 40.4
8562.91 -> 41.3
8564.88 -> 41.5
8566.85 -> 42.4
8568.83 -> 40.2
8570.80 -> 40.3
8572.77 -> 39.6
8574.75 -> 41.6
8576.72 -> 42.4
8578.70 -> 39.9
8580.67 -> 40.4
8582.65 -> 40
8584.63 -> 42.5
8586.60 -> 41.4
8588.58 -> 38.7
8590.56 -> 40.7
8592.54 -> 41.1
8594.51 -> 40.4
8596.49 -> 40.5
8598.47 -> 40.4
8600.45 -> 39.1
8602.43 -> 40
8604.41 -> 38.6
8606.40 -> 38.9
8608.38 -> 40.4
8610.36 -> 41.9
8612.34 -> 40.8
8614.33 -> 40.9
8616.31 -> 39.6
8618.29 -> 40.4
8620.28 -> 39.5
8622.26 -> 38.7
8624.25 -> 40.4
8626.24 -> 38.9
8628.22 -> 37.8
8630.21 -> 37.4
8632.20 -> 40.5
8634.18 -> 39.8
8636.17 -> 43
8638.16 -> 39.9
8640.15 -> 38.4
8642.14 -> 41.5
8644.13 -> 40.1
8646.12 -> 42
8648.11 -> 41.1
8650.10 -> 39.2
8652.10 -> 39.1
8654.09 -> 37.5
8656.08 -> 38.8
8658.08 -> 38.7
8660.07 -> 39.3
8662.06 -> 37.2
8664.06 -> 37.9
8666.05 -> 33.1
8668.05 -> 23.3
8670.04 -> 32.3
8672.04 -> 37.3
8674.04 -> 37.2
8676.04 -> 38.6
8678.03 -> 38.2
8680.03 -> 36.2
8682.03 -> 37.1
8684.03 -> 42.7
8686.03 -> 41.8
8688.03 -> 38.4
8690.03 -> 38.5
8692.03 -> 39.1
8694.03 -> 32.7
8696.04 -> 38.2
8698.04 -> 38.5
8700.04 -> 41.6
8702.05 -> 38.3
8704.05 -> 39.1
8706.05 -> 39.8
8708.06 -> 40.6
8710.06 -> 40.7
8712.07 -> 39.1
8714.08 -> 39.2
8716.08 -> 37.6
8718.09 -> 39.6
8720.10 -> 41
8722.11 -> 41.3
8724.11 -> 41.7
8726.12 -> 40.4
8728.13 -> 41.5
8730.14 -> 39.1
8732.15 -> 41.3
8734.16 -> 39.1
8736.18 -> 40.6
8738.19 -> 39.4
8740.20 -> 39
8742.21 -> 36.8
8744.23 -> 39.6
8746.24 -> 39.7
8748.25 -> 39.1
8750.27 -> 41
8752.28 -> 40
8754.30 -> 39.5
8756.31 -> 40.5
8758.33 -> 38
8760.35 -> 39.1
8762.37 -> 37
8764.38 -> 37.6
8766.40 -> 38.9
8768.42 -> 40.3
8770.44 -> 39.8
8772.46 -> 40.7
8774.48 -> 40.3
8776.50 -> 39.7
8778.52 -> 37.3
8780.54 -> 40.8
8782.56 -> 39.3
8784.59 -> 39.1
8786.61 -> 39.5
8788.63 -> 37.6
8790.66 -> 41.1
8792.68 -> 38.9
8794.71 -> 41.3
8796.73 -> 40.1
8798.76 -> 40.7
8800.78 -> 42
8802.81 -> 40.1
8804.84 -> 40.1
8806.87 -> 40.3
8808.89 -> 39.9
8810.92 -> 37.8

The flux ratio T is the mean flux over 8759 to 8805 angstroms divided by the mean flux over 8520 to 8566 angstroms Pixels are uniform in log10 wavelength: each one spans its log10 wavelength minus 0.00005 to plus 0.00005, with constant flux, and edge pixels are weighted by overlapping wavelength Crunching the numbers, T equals 1.0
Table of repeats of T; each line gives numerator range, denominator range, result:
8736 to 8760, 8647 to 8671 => 1.08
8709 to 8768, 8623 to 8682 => 1.04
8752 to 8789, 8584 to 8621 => 0.97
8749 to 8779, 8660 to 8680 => 1.11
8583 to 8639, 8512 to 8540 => 1.02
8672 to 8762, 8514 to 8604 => 1.01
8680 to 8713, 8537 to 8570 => 1.05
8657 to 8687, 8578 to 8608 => 0.91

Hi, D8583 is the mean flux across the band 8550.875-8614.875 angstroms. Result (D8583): 40.2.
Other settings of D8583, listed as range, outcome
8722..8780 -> 39.6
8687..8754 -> 39.4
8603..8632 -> 39.6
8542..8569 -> 36.8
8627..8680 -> 38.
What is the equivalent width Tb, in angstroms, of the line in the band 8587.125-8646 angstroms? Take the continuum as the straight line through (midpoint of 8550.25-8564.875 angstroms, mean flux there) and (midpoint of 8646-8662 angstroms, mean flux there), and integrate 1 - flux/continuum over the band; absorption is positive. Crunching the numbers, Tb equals -1.4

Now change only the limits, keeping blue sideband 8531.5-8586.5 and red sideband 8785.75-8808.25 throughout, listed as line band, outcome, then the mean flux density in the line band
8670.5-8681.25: 0.6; 37.2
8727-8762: 0.2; 39.6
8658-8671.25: 1.7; 34.3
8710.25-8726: -0.1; 40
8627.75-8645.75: -0.4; 40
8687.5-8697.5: 0.5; 37.4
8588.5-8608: -0.5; 39.9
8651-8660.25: 0.1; 38.6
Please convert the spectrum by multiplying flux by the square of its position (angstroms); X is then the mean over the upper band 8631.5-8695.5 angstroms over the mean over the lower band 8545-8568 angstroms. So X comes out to 1.1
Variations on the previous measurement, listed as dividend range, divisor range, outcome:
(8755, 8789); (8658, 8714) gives 1.06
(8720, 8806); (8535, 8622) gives 1.06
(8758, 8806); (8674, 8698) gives 1.06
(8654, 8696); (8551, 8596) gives 0.94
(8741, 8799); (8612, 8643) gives 1.02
